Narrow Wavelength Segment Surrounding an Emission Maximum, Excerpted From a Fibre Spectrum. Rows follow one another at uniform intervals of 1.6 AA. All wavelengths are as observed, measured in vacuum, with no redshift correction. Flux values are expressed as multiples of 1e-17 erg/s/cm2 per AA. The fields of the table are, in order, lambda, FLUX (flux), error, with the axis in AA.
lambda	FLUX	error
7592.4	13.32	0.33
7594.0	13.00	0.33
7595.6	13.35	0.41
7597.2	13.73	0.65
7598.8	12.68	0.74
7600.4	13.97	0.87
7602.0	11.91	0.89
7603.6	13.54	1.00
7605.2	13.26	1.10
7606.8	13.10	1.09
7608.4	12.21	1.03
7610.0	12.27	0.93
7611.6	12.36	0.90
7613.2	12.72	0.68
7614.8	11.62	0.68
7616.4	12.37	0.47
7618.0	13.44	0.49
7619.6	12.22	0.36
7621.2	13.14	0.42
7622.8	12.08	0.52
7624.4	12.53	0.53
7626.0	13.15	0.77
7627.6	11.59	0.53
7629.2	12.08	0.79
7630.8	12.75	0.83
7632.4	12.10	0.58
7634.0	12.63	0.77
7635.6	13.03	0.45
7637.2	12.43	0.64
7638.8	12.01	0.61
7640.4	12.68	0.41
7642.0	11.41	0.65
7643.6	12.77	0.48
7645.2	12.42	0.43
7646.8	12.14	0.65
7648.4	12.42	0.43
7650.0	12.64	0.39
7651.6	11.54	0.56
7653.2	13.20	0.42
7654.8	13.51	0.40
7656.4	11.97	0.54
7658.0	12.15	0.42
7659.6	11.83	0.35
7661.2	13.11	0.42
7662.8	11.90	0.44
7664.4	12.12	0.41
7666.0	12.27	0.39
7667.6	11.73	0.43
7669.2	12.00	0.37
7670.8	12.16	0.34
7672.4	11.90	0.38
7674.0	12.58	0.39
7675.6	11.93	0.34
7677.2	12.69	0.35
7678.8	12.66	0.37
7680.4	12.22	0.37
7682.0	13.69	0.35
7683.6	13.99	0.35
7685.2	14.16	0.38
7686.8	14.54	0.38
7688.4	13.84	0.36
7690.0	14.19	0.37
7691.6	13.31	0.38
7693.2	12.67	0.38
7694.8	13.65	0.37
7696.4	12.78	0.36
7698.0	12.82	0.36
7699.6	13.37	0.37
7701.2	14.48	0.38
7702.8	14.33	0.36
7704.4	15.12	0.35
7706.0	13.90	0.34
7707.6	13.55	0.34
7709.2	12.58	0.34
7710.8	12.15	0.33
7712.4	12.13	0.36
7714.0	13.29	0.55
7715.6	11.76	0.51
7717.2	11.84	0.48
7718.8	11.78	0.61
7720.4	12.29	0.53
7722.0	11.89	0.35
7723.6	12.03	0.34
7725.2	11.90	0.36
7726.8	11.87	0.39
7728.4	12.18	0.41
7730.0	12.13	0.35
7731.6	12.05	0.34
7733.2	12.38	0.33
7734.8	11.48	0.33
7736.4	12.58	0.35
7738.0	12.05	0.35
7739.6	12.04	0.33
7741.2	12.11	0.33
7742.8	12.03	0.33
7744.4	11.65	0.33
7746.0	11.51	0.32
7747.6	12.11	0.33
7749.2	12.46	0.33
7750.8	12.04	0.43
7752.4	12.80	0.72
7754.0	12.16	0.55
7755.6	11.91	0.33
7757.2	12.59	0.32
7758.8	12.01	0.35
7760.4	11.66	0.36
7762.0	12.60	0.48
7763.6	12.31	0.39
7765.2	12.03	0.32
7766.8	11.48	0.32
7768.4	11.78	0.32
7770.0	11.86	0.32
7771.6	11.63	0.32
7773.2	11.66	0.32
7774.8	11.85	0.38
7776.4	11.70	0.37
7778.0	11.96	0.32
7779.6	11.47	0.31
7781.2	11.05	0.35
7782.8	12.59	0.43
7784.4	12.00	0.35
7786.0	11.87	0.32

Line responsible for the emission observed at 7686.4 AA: [S II] 6716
